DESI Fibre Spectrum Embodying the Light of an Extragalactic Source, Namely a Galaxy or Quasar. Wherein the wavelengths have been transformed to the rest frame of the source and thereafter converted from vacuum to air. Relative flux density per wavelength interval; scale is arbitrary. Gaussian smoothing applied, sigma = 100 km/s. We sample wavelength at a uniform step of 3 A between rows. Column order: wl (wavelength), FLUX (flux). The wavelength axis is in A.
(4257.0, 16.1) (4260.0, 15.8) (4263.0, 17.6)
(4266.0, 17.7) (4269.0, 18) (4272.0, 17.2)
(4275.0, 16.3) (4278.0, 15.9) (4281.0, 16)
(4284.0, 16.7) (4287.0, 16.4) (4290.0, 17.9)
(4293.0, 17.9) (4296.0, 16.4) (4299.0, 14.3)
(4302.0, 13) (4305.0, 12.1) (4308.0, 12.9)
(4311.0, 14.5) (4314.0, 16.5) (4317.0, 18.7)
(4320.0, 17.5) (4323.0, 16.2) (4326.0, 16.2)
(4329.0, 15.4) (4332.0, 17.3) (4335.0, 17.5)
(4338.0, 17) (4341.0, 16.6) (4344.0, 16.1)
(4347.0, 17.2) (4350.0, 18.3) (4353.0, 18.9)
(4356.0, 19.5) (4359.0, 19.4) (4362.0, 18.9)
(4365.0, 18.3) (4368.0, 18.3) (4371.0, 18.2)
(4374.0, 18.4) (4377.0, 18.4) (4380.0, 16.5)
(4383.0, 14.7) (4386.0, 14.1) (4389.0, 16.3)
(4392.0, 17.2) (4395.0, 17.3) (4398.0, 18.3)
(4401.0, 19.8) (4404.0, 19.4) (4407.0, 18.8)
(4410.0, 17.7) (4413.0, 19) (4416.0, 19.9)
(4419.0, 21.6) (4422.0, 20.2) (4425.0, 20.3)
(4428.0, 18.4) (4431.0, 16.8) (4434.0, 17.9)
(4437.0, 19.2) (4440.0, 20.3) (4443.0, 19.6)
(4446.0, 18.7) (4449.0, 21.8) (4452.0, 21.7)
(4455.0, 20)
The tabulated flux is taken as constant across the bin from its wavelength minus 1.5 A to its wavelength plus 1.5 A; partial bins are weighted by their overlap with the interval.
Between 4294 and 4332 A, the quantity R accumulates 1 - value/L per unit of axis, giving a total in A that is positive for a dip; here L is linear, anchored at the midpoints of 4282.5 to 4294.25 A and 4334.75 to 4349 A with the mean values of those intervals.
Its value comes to 3.63 A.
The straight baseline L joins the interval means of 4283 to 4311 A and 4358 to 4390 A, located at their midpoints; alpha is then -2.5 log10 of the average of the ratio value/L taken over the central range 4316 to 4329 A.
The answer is -0.063 mag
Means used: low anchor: 15.2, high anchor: 17.4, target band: 16.9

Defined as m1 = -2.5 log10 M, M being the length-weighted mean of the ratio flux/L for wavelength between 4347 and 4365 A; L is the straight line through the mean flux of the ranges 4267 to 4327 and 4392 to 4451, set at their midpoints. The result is -0.08 mag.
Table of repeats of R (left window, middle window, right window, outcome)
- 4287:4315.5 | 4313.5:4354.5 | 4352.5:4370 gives 0.1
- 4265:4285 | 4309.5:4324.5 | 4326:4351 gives 0.1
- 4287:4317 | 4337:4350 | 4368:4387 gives -0.6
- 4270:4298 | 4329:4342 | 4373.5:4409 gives 0.1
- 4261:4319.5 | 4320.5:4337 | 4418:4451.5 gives 0.4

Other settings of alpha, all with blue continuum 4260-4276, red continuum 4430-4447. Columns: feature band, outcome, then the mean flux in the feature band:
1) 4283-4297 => 0.02 mag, 17.1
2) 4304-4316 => 0.23 mag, 14.3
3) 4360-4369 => -0.03 mag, 18.6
